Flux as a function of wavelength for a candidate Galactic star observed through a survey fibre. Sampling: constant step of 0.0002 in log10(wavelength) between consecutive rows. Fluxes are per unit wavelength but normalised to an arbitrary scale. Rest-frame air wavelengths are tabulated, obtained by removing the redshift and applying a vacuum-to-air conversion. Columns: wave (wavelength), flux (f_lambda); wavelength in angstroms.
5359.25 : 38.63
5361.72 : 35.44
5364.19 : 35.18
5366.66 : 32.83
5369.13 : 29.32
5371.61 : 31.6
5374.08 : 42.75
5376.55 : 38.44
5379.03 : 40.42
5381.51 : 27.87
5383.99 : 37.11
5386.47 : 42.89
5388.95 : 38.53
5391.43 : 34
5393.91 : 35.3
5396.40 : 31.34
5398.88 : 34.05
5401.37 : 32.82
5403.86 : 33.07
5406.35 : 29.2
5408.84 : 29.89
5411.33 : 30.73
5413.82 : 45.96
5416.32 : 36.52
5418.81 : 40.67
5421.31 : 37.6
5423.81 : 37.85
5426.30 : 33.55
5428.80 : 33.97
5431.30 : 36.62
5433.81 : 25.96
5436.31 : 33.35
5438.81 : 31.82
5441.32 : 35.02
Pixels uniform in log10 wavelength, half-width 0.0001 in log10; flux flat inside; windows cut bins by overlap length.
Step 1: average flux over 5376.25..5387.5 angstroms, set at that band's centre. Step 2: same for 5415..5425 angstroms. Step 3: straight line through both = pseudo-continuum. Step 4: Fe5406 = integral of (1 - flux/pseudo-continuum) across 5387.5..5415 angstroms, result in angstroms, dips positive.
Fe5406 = 2.59 angstroms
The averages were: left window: 37.1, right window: 38.2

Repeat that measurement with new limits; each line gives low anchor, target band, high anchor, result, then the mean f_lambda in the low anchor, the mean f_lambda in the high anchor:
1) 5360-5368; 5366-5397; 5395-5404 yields -1.8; 34.7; 32.8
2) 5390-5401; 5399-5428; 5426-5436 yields -1.9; 33.7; 32.5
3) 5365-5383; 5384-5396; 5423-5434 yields -0.9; 34.8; 34.2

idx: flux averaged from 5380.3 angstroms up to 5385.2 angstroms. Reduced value 32.5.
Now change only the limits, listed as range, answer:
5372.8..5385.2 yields 37.3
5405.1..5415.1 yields 33.9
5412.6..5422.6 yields 40.1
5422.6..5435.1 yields 33.6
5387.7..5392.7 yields 36.3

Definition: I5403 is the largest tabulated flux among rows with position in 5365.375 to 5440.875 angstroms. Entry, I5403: 45.96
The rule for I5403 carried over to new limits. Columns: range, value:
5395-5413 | 34.05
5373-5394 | 42.89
